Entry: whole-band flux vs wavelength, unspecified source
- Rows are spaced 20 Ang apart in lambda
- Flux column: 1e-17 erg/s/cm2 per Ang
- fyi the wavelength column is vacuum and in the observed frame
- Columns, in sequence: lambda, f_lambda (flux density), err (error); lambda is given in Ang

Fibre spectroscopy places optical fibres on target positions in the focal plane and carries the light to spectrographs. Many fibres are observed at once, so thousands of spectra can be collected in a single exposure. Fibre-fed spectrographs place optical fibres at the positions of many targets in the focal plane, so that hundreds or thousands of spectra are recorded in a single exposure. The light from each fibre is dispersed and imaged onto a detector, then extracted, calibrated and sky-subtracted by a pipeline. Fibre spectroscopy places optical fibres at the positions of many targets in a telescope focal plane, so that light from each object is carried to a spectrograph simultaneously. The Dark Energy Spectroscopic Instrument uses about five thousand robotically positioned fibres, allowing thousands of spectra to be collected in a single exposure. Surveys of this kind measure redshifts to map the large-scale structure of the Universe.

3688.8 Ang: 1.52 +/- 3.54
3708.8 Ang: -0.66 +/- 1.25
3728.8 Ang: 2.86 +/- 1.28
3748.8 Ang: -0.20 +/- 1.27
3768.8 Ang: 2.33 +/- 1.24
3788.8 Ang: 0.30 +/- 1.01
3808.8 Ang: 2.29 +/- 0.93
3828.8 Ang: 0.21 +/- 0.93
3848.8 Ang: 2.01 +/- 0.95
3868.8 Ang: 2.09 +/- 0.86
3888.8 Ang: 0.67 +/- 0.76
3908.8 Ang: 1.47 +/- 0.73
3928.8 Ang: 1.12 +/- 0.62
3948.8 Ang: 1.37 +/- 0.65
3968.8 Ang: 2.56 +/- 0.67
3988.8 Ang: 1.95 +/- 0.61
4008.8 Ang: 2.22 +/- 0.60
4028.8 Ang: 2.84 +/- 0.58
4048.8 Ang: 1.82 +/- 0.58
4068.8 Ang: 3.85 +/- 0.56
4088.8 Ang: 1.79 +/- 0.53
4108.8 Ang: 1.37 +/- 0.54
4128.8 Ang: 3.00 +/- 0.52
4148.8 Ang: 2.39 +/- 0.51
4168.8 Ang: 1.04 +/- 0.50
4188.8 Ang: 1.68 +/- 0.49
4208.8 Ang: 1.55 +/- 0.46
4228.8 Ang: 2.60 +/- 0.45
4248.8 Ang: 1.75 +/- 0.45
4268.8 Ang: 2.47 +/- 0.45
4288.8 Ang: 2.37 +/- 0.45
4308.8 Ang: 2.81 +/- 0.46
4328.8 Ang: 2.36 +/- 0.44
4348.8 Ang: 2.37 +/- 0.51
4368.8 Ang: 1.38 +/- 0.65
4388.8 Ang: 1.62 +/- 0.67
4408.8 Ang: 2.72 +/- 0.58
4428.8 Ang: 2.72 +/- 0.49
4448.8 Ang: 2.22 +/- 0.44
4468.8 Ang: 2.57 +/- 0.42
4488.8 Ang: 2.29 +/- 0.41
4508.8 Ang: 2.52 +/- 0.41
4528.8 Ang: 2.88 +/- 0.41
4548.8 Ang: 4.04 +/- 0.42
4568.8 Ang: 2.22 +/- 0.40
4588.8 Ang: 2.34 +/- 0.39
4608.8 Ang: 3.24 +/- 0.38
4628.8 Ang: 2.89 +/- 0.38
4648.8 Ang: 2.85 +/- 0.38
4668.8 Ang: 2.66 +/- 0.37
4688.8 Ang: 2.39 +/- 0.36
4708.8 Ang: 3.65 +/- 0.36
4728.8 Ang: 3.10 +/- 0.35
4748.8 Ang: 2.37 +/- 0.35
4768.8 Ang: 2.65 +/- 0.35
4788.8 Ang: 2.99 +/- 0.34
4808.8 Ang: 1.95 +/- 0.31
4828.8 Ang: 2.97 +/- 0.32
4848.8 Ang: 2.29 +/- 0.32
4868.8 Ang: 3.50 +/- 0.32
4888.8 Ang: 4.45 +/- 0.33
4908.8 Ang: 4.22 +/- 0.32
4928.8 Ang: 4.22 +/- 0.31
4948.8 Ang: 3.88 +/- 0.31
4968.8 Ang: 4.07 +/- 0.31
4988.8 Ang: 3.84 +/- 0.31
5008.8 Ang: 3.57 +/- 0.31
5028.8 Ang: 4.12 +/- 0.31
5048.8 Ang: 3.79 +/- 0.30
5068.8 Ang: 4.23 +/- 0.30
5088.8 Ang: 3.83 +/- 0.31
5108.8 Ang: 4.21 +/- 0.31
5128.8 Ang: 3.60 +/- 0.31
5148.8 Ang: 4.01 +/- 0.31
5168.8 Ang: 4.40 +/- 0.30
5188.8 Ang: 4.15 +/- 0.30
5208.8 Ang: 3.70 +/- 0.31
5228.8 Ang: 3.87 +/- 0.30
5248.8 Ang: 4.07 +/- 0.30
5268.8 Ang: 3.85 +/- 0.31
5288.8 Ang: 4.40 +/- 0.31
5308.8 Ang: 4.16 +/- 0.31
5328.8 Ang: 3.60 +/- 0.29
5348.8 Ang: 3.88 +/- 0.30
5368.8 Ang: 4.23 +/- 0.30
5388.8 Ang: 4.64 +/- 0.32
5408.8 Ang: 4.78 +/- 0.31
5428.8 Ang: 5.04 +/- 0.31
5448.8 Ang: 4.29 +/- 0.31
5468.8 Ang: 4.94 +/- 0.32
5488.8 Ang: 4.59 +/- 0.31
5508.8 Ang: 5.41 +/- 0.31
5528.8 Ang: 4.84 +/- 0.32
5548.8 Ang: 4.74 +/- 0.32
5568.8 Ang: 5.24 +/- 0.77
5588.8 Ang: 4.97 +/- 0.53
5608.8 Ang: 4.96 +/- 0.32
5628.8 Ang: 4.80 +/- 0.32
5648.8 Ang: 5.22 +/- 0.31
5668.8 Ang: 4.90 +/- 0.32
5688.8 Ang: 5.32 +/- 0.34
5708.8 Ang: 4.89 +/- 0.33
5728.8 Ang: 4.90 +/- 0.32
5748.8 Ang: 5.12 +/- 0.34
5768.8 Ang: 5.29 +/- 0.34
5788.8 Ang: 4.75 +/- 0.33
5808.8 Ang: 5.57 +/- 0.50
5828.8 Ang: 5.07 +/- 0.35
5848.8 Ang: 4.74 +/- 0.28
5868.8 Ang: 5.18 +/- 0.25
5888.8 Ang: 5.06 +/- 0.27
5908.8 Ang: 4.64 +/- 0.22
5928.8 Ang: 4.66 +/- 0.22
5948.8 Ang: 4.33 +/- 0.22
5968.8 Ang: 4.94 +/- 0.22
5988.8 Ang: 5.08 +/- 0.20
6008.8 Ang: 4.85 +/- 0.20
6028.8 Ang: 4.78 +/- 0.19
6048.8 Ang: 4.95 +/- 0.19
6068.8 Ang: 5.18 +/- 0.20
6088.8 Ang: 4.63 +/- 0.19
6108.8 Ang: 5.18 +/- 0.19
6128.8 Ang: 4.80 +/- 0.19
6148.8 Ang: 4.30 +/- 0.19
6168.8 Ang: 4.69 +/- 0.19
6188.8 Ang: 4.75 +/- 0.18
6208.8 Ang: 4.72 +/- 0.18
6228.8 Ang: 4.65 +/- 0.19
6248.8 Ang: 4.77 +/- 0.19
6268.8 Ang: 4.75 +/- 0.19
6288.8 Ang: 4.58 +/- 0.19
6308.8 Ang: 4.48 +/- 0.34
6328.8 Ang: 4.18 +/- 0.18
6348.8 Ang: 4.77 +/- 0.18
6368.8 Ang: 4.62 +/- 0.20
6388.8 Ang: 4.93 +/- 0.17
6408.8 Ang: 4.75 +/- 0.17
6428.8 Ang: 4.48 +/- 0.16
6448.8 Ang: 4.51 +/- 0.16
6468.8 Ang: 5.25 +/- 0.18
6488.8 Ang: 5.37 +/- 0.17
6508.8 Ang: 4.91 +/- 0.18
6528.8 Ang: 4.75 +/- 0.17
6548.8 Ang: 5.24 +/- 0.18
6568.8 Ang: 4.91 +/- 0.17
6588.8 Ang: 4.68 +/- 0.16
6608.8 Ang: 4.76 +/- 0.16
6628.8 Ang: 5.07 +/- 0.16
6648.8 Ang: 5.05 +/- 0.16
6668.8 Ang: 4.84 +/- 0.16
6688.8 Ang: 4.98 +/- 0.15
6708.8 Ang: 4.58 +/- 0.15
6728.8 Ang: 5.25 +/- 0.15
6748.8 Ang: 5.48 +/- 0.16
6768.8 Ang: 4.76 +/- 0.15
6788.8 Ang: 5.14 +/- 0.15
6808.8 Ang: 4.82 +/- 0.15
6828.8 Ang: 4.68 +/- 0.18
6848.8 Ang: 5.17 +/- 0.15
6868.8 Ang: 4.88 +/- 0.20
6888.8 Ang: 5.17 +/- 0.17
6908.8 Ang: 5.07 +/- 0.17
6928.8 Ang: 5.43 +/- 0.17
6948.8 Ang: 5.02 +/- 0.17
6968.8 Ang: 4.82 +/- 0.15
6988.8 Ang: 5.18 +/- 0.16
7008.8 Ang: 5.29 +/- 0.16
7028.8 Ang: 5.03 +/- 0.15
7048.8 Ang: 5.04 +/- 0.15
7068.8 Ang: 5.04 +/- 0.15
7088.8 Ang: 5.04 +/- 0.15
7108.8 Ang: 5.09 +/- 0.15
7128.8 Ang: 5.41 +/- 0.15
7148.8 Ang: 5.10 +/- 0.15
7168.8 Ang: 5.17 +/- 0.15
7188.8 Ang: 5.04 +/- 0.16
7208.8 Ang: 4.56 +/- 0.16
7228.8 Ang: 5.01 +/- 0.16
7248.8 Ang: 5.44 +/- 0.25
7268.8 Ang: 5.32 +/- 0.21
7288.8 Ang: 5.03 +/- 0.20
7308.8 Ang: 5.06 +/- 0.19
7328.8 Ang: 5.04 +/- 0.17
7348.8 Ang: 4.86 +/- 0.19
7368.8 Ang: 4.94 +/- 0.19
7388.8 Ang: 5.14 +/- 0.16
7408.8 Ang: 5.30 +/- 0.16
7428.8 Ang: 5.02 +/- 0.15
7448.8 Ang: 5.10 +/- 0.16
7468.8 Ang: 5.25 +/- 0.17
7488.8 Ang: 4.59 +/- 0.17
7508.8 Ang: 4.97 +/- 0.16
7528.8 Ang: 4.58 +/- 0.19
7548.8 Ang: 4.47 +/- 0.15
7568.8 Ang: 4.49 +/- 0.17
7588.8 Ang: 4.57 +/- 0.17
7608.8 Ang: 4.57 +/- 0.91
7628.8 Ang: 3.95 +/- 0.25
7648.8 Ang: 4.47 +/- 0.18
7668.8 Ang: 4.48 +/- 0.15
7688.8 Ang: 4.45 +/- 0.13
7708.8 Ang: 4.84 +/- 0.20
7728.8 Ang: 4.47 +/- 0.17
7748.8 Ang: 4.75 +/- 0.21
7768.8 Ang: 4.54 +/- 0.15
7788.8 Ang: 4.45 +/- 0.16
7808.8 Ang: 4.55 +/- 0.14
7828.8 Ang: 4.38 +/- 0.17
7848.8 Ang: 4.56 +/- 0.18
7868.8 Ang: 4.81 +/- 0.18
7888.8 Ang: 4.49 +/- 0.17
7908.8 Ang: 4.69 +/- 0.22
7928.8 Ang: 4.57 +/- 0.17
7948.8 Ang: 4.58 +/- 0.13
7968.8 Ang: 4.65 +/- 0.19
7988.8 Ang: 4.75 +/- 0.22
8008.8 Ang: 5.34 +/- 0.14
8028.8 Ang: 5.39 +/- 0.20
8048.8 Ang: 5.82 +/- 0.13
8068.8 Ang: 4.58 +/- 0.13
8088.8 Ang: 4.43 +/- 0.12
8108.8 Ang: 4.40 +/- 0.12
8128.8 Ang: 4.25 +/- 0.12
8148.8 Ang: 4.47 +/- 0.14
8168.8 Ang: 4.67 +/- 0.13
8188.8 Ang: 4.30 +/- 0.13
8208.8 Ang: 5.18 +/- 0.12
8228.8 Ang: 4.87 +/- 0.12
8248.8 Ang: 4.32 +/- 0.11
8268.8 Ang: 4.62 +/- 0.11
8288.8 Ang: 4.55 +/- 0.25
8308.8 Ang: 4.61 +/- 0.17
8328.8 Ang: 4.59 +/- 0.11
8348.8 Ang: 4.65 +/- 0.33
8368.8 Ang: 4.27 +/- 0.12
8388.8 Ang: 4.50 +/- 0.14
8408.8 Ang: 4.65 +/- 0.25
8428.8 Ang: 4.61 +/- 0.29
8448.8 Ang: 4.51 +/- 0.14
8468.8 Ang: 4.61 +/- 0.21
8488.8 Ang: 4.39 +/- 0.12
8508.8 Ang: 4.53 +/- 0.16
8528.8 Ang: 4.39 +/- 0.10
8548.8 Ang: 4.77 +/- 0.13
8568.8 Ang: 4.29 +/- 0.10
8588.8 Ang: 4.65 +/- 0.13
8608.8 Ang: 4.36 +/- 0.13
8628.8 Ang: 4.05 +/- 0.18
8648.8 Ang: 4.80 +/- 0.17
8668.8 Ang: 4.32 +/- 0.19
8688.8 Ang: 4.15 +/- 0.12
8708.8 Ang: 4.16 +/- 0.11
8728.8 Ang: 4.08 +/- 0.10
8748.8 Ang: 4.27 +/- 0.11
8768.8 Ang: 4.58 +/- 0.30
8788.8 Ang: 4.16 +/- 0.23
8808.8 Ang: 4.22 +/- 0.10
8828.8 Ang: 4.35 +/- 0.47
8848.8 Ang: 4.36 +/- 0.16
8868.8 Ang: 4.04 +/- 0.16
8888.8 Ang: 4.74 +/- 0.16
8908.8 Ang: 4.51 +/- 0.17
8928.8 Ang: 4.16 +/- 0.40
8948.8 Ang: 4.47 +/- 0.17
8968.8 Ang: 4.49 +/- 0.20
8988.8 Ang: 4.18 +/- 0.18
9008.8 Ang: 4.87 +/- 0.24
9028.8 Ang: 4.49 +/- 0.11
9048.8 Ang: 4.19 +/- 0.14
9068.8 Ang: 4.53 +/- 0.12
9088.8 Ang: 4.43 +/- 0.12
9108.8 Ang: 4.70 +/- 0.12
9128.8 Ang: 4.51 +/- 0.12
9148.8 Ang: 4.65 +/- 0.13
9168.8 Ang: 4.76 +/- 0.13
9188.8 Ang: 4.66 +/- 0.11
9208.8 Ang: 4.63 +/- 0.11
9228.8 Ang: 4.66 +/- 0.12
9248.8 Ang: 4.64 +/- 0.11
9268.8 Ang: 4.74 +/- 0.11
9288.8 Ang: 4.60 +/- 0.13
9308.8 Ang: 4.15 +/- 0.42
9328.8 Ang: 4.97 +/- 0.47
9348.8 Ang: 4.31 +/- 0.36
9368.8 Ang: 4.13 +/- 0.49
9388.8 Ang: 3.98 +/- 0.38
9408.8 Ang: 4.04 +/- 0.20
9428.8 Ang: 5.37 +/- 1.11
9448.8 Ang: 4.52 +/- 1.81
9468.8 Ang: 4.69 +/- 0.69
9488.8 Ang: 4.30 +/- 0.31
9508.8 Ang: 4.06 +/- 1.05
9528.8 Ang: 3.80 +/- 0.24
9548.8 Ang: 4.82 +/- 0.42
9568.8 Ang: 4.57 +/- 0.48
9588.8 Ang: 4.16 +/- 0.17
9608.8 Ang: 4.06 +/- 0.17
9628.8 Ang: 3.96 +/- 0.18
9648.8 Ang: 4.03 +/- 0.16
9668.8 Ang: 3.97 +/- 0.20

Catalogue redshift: 0.222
